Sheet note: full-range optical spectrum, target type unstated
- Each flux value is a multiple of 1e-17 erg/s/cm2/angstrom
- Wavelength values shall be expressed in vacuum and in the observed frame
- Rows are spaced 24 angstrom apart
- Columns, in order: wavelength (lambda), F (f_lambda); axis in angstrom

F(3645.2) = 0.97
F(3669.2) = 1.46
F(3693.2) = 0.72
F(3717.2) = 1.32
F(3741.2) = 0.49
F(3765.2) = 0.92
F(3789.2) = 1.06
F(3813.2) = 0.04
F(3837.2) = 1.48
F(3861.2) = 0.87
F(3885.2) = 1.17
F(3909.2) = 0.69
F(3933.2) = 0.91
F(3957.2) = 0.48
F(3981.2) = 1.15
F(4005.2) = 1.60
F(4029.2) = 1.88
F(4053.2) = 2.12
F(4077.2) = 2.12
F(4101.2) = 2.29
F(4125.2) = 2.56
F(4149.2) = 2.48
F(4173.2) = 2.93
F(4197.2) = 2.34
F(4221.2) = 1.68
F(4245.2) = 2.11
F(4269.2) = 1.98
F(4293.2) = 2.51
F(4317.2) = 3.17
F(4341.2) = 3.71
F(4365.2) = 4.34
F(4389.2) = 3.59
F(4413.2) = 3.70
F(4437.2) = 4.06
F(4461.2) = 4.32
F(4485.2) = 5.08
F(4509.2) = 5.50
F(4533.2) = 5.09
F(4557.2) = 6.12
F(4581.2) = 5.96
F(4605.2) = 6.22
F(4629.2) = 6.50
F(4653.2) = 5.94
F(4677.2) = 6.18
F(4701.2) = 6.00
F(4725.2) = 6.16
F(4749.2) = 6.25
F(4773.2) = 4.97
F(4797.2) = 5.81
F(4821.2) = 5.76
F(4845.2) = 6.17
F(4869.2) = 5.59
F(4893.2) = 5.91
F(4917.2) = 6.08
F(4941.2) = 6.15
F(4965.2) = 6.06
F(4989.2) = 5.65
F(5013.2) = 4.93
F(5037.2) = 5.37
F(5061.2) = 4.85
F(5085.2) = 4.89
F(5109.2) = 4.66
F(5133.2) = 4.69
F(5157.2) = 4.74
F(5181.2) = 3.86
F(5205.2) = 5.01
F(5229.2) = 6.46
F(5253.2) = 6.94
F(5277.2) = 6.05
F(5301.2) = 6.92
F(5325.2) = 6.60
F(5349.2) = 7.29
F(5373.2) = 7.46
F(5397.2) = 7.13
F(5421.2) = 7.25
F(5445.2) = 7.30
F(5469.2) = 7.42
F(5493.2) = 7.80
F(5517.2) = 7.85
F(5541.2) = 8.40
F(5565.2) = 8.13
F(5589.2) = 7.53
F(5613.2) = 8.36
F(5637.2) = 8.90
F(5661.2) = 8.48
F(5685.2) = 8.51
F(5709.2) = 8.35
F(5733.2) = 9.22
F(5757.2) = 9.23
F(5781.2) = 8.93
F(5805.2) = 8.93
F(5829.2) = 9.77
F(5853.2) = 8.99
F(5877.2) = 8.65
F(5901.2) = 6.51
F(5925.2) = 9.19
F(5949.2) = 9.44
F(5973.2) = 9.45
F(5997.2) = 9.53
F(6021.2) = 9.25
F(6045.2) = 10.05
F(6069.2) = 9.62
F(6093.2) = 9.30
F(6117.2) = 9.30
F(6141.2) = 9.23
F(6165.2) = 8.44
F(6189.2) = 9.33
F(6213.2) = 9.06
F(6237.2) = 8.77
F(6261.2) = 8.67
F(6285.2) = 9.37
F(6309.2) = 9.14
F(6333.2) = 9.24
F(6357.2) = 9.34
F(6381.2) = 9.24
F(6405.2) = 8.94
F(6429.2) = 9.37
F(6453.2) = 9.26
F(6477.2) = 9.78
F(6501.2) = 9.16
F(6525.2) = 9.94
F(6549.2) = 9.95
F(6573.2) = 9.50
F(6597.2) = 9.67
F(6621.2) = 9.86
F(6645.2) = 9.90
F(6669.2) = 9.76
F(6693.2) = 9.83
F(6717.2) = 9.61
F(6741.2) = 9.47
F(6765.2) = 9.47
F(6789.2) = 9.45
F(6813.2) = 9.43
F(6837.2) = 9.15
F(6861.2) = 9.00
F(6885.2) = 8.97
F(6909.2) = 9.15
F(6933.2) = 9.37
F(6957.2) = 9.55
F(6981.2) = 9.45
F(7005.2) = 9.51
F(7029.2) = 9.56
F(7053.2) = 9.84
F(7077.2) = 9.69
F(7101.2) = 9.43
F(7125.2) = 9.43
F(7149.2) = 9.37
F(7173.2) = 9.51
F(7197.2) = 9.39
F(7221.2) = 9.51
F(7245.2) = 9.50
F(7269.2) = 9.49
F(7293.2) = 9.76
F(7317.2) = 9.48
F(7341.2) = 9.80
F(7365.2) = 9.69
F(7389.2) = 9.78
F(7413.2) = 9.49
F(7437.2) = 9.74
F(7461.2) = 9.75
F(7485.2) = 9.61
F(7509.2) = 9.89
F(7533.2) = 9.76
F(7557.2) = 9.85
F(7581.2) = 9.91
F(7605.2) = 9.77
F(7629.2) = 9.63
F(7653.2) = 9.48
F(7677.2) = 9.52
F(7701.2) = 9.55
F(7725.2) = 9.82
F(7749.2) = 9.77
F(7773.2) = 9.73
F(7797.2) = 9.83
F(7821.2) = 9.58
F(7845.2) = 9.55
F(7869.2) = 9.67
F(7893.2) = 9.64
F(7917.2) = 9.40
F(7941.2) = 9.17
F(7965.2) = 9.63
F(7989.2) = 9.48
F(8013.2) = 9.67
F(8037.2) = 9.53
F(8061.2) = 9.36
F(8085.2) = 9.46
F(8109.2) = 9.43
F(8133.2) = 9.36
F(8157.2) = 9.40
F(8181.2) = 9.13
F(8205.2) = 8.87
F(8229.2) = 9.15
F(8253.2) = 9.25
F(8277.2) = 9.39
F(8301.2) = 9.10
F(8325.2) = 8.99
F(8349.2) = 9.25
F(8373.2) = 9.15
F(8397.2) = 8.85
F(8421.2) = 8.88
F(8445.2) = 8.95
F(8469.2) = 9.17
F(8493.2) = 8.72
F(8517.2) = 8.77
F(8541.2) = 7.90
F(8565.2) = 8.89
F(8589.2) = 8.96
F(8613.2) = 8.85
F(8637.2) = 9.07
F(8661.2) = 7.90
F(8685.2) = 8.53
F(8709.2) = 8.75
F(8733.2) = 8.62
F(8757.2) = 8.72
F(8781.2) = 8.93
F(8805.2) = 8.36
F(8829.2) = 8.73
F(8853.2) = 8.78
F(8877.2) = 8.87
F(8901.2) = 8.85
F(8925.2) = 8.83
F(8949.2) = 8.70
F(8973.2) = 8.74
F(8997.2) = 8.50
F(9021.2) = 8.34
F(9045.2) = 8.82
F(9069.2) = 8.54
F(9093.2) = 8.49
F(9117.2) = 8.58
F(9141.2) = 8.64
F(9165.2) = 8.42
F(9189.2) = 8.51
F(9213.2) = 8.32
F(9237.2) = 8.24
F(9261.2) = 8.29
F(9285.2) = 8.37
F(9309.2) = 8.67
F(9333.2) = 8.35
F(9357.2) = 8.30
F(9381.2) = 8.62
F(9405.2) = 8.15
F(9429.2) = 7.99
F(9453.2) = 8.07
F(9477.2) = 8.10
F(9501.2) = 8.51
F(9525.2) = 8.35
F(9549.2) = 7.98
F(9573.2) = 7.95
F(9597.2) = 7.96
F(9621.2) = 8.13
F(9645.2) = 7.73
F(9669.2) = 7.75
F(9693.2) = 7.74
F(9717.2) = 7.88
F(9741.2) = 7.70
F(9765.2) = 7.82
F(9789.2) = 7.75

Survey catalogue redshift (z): 0.000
